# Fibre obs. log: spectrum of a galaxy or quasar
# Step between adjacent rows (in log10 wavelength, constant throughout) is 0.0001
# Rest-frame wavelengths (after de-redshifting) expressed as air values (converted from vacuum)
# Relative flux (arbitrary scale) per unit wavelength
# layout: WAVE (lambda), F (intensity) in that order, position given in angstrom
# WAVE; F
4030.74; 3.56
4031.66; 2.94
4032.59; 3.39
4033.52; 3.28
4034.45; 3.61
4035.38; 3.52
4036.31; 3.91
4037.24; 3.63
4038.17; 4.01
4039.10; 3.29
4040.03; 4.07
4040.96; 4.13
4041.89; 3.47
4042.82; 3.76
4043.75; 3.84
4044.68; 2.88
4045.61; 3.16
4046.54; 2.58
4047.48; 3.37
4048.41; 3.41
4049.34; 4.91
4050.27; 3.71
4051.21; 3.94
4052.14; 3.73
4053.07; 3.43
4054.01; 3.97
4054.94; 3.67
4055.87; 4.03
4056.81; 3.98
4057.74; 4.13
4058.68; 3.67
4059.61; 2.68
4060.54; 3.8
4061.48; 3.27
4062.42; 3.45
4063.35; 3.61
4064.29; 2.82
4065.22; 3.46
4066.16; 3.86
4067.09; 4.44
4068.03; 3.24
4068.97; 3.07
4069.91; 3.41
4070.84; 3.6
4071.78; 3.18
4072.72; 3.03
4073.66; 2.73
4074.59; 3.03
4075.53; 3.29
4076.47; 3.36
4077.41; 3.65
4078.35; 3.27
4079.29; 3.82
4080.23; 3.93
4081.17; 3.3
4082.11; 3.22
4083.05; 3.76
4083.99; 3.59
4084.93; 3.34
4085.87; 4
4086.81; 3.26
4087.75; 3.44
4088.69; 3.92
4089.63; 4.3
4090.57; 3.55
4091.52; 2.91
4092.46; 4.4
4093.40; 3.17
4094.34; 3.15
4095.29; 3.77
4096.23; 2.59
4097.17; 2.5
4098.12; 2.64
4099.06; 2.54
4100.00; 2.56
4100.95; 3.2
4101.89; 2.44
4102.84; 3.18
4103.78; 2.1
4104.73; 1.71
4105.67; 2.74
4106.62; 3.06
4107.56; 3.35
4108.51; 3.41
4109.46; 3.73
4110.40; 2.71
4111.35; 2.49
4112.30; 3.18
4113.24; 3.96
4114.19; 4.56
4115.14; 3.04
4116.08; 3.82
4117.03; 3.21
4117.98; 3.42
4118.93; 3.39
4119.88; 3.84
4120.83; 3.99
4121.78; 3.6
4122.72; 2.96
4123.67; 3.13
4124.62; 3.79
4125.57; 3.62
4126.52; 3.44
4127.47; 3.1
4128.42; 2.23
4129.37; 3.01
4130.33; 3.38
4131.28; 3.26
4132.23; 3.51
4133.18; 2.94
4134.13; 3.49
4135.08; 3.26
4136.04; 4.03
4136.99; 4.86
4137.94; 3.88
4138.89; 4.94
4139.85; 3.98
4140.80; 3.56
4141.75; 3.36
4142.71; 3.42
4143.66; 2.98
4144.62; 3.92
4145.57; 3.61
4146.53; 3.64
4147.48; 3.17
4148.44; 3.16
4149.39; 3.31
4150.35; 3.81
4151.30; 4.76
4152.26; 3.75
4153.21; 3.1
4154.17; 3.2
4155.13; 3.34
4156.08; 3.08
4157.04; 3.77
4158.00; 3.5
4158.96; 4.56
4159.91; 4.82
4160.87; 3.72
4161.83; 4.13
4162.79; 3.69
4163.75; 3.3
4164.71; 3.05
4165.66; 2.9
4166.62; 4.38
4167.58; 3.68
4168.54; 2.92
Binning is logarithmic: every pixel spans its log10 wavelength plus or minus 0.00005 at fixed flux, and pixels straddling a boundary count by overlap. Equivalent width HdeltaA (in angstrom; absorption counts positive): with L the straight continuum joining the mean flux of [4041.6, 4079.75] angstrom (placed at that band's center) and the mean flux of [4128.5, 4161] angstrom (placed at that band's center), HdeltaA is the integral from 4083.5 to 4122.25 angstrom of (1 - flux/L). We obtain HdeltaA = 3.3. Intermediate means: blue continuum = 3.5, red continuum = 3.63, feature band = 3.26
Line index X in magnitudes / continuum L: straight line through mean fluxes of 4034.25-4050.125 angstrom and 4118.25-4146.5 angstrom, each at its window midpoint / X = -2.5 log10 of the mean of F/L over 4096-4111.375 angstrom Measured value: 0.27 mag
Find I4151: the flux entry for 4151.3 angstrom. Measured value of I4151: 4.76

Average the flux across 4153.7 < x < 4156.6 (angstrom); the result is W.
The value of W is 3.21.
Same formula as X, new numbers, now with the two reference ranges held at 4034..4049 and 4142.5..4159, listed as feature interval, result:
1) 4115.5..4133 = 0.055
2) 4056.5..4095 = 0.018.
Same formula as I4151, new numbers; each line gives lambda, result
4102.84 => 3.18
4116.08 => 3.82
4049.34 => 4.91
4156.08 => 3.08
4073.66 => 2.73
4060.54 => 3.8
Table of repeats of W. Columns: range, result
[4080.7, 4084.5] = 3.47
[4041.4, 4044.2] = 3.7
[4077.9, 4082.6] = 3.51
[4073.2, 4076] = 3.02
